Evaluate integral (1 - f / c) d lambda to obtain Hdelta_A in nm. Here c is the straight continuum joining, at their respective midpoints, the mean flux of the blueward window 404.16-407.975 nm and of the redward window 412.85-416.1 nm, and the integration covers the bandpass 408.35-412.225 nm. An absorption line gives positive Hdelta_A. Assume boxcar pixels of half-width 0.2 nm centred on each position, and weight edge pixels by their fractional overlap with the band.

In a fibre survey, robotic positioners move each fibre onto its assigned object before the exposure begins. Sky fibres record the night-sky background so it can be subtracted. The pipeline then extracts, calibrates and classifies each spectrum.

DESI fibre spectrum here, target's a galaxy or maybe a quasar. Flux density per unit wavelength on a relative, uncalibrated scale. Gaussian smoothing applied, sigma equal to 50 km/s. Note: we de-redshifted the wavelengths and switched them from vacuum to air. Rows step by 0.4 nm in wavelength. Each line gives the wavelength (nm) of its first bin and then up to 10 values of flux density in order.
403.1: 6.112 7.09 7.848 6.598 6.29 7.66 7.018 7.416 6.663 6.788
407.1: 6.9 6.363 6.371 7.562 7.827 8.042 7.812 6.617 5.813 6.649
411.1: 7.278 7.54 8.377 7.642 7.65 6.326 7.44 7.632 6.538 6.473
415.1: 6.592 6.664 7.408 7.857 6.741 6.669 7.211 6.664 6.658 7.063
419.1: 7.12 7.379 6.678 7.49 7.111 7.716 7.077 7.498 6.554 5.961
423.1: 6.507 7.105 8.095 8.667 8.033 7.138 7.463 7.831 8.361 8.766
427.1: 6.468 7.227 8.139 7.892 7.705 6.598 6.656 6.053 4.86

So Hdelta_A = -0.275 nm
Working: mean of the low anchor 6.82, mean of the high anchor 6.9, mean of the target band 7.35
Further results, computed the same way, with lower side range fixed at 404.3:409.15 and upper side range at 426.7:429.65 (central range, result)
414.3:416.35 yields 0.076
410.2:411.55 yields 0.052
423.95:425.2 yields -0.125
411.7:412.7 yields -0.116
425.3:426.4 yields -0.079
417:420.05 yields 0.111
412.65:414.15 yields -0.015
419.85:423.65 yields 0.144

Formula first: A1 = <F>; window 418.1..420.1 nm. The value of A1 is 6.98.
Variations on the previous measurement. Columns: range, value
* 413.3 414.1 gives 7.54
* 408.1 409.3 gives 7.81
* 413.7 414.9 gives 6.88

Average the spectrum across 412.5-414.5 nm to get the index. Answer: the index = 7.12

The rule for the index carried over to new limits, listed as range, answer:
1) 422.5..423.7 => 6.52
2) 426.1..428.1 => 7.79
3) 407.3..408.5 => 6.77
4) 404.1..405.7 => 6.89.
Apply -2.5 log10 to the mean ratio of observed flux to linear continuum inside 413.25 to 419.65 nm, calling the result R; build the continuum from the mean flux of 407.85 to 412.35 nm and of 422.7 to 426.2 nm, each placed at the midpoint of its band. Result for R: 0.06 mag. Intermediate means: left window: 7.31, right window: 7.53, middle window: 7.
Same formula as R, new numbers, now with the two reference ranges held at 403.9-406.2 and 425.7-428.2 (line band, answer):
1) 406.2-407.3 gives 0.05 mag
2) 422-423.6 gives 0.17 mag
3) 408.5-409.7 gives -0.10 mag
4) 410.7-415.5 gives 0.02 mag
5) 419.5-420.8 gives 0.06 mag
